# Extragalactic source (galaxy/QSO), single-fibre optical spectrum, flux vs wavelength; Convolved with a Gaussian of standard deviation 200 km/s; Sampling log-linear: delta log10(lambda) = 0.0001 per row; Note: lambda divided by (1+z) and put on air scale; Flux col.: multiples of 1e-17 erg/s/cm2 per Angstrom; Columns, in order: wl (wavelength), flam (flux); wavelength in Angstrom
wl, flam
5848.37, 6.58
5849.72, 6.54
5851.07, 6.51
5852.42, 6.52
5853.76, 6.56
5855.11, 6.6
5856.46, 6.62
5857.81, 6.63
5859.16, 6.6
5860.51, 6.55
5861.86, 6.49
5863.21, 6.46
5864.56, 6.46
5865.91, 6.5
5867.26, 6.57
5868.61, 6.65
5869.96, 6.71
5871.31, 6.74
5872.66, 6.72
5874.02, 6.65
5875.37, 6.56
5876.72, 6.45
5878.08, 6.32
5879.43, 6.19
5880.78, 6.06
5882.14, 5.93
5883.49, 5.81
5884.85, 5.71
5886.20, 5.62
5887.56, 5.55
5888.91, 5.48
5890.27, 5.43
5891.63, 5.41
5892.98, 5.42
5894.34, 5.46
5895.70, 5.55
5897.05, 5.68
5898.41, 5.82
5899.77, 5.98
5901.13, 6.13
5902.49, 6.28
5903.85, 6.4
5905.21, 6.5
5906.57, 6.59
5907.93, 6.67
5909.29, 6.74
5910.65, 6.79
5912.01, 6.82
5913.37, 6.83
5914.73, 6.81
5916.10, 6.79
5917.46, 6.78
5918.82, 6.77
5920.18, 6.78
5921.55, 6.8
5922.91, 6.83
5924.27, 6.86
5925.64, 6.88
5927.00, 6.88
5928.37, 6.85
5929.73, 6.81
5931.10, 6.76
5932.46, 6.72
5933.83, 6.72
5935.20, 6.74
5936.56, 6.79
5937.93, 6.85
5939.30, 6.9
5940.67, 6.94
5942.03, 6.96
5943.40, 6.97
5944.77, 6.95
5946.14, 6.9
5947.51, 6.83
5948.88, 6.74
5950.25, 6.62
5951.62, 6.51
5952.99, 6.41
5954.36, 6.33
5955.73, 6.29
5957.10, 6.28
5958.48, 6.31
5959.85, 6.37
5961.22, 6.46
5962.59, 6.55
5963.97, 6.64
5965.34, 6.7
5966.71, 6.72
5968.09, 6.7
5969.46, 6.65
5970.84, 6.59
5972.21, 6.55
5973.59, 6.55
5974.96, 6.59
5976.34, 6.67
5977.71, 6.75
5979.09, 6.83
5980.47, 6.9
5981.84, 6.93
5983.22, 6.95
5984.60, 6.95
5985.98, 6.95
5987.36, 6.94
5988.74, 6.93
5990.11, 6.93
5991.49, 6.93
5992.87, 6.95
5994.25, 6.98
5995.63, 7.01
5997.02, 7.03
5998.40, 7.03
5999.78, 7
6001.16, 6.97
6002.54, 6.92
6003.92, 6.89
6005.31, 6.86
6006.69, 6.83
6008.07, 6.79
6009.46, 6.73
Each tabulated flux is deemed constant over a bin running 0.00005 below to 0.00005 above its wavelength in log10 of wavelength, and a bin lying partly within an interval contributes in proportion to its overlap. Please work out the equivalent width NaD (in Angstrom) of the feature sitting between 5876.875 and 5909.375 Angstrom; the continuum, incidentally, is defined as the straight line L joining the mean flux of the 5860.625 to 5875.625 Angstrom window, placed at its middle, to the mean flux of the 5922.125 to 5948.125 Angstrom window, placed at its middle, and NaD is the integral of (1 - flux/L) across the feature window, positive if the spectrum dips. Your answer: 3.6 Angstrom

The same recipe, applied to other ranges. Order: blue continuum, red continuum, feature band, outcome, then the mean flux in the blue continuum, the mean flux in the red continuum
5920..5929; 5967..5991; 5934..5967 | 0.8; 6.84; 6.79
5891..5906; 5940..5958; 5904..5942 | -3.2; 5.88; 6.67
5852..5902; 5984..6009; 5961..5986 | 0.3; 6.18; 6.94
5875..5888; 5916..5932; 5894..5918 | 0.4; 6.01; 6.82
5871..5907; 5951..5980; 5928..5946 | -1.4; 6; 6.55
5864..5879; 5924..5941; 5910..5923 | -0.1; 6.57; 6.82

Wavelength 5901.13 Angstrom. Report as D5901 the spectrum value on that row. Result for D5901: 6.13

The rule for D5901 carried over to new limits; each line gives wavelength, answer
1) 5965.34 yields 6.7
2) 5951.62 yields 6.51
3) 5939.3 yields 6.9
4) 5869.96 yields 6.71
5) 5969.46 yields 6.65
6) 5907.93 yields 6.67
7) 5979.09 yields 6.83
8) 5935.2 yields 6.74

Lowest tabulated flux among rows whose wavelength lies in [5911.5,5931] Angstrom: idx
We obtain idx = 6.77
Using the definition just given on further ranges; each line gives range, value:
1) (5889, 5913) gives 5.41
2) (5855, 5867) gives 6.46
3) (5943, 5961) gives 6.28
